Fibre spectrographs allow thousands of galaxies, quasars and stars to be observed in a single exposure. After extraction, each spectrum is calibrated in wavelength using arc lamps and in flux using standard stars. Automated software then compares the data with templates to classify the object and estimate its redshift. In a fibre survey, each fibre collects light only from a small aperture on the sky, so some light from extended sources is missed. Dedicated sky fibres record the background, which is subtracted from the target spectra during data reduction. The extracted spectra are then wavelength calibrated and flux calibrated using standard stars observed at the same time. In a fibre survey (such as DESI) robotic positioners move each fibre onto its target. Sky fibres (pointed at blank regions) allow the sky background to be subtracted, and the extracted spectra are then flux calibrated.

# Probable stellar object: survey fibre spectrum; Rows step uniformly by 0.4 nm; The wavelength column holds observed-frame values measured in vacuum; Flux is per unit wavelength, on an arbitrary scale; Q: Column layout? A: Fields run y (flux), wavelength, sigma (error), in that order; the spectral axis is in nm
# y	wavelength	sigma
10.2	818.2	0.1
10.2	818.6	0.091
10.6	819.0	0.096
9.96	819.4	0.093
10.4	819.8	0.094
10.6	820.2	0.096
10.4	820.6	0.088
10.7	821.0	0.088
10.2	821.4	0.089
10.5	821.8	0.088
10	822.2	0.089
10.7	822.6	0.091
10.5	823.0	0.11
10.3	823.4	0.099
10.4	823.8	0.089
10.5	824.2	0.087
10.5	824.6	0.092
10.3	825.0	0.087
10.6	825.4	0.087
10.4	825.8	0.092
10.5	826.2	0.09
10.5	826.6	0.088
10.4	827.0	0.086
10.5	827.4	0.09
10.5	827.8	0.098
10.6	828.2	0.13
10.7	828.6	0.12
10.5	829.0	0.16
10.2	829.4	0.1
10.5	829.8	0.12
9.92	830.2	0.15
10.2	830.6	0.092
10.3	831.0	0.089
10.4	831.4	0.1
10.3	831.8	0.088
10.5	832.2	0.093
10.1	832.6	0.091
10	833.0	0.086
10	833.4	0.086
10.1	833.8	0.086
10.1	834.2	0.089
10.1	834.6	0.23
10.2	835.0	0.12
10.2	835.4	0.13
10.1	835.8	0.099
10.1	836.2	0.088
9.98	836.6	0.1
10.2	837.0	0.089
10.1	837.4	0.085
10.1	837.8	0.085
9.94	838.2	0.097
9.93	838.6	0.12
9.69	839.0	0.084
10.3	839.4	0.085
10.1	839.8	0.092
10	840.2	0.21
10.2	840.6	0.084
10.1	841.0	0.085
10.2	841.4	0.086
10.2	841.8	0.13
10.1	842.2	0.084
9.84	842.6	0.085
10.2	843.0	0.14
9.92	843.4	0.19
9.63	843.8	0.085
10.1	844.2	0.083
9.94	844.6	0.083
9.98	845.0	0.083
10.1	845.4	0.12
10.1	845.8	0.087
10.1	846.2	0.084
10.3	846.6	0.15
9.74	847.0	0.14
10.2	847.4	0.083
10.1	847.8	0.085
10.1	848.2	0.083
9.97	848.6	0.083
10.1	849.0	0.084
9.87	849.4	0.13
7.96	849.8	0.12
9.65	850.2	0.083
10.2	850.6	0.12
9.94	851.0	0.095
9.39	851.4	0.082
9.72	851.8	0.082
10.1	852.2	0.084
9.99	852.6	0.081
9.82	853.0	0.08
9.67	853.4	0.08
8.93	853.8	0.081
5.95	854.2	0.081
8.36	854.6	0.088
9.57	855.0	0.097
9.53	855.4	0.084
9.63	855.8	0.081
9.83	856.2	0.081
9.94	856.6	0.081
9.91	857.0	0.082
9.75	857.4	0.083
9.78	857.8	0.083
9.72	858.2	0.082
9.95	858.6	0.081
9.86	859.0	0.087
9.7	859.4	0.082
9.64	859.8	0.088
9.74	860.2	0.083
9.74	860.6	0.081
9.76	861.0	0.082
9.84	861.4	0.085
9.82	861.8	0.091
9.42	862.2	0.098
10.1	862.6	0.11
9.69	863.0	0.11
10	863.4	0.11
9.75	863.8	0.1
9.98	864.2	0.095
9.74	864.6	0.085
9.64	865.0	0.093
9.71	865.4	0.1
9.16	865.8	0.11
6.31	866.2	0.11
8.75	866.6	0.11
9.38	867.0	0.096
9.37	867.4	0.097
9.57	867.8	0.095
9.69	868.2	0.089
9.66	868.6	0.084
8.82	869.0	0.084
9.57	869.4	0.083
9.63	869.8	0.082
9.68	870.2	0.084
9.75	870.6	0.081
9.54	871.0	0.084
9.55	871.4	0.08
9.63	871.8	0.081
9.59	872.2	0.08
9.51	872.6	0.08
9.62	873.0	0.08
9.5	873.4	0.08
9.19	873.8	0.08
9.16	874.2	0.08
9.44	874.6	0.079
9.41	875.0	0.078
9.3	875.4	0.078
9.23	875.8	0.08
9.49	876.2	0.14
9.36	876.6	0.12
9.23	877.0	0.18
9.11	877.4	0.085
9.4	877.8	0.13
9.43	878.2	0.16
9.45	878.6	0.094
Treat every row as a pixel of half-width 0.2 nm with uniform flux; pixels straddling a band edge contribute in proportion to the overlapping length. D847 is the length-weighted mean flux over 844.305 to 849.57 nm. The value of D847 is 10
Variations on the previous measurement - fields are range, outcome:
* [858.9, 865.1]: 9.78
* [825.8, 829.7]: 10.5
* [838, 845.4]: 10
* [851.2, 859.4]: 9.48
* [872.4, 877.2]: 9.37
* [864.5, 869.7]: 9.18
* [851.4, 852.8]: 9.86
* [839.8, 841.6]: 10.1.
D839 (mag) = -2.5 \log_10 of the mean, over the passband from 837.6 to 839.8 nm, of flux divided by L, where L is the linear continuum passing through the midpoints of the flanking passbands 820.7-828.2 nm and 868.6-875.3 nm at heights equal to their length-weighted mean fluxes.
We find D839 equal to 0.02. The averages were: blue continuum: 10.4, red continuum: 9.48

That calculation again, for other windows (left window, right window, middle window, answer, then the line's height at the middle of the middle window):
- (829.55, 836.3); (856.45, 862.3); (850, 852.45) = 0.01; 9.9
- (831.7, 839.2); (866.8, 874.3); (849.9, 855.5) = 0.06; 9.8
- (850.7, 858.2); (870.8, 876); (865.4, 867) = 0.12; 9.44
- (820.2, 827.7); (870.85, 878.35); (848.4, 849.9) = 0.04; 9.93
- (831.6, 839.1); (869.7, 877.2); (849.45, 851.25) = 0.04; 9.85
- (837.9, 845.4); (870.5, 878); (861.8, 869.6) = 0.02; 9.58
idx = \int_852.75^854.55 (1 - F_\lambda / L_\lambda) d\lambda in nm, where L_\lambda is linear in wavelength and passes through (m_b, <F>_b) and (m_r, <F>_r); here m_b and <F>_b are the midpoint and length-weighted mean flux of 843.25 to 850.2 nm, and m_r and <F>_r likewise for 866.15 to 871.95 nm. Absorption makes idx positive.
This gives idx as 0.20 nm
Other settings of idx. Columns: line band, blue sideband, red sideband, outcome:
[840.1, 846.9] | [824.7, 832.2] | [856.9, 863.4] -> 0.038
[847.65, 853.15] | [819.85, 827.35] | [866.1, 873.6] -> 0.023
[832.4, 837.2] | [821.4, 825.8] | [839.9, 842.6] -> 0.058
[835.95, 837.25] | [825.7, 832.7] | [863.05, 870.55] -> 0.013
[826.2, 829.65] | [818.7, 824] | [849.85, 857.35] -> -0.097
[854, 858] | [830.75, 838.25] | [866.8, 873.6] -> 0.226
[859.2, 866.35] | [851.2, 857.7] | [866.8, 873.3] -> -0.075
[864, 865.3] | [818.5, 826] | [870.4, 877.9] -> -0.024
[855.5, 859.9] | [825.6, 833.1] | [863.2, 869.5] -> -0.104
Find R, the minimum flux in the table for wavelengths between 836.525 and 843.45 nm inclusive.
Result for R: 9.69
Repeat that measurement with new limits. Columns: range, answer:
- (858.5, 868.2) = 6.31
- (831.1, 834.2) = 10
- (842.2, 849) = 9.63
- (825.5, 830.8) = 9.92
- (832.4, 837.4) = 9.98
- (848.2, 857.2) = 5.95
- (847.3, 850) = 7.96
